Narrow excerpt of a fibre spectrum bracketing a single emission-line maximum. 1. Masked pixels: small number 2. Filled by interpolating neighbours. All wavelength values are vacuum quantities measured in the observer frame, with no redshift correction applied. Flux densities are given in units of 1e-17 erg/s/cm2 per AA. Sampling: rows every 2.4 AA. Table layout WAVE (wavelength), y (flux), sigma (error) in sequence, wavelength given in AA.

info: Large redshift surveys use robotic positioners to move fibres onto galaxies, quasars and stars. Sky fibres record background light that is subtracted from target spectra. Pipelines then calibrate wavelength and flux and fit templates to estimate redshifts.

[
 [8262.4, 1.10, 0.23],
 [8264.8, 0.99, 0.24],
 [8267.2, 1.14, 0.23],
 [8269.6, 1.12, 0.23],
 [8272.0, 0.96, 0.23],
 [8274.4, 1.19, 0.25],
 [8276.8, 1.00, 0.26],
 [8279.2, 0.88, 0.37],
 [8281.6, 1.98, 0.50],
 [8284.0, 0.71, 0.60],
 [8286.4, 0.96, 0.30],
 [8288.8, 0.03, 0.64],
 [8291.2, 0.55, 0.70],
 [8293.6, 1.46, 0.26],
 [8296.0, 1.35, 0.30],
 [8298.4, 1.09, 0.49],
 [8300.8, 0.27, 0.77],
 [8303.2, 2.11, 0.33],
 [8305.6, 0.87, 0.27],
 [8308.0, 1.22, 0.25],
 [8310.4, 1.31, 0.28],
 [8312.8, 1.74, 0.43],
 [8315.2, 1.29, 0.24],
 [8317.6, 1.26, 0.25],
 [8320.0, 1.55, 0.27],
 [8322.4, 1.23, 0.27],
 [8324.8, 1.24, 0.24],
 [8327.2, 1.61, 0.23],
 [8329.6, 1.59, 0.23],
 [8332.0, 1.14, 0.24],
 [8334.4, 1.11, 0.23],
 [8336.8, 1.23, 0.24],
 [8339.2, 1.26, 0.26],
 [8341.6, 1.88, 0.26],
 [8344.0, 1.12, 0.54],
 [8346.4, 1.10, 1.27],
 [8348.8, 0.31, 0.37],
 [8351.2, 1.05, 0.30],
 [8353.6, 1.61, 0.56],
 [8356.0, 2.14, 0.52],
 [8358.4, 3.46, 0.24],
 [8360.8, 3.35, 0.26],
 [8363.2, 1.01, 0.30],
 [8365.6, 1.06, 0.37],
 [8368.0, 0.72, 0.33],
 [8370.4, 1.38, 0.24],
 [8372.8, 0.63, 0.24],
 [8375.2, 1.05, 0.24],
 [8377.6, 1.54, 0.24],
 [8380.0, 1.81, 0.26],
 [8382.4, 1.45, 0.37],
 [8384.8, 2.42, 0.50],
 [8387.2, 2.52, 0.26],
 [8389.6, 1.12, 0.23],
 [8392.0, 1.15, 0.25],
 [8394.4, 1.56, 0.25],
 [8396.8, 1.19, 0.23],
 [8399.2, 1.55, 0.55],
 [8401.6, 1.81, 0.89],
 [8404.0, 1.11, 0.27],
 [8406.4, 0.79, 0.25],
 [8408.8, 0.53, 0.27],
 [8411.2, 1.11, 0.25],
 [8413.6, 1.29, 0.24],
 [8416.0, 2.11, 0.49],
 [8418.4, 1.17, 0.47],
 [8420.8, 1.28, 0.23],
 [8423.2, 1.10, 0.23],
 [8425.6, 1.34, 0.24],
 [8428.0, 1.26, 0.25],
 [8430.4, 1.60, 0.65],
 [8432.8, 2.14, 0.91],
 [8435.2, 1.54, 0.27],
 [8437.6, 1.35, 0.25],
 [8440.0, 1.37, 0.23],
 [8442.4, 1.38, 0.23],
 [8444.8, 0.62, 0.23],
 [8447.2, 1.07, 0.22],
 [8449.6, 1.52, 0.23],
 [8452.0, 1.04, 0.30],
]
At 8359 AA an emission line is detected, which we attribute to H-alpha 6563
